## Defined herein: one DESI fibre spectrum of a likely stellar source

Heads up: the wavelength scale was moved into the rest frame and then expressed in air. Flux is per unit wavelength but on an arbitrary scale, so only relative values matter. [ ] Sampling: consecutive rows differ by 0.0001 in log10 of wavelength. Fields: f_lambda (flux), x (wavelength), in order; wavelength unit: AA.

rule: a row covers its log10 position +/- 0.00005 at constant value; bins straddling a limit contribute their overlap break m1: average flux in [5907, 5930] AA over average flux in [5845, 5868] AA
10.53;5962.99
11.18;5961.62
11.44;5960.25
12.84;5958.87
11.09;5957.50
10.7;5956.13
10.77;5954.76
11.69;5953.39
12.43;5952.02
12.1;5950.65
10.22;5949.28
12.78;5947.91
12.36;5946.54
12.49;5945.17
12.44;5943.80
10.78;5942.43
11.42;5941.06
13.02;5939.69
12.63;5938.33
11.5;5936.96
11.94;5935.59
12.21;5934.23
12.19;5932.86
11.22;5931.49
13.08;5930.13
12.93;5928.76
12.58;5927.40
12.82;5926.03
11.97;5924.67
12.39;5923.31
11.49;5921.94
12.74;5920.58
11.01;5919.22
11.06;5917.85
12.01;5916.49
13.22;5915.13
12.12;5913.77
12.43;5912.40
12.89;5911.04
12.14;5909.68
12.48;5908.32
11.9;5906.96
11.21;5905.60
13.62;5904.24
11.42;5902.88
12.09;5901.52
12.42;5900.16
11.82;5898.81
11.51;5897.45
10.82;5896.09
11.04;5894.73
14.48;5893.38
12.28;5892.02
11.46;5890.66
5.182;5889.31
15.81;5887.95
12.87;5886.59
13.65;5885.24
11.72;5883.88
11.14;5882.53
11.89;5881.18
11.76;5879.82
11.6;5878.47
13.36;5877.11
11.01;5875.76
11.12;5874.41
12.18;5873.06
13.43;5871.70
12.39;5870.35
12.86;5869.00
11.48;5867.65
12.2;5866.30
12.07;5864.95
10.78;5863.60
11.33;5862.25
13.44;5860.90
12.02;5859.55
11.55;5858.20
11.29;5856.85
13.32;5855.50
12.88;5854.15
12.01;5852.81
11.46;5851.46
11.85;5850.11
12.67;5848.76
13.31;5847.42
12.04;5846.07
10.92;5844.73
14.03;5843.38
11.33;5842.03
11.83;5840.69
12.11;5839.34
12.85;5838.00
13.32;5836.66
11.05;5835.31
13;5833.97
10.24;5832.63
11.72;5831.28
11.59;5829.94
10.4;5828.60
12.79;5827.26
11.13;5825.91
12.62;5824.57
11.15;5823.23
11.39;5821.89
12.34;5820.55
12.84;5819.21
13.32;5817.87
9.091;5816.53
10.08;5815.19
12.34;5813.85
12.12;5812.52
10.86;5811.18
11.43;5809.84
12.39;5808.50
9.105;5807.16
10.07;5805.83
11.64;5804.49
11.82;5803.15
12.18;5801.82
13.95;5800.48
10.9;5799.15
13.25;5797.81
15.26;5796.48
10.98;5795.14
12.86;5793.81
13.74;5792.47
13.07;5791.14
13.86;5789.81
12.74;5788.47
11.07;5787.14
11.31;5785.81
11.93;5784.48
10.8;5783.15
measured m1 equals 1.0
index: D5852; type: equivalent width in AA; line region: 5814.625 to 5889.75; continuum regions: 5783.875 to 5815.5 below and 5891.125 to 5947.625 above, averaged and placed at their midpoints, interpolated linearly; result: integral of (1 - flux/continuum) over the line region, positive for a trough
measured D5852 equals 0.8 AA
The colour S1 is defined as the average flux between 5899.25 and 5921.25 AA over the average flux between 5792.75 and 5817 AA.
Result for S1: 1.04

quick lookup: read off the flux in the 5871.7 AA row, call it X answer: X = 13.43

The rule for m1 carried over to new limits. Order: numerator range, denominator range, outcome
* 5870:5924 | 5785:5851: 1.00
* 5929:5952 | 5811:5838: 1.03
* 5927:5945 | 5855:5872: 1.00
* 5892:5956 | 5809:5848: 1.02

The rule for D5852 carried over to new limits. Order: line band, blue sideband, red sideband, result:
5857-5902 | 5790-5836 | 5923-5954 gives 0.21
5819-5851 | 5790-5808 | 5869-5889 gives 0.72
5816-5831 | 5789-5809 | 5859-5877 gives 0.64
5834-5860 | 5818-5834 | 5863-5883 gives -0.80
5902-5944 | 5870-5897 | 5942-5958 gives -1.31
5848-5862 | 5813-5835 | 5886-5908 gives -0.59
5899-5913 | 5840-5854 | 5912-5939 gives -0.08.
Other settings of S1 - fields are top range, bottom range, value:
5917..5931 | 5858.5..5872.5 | 1.00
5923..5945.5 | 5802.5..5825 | 1.07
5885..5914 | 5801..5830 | 1.05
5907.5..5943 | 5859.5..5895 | 1.01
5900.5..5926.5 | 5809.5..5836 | 1.05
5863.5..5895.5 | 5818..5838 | 1.01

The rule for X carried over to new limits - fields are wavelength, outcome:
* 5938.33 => 12.63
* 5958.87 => 12.84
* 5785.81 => 11.31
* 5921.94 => 11.49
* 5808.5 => 12.39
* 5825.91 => 11.13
